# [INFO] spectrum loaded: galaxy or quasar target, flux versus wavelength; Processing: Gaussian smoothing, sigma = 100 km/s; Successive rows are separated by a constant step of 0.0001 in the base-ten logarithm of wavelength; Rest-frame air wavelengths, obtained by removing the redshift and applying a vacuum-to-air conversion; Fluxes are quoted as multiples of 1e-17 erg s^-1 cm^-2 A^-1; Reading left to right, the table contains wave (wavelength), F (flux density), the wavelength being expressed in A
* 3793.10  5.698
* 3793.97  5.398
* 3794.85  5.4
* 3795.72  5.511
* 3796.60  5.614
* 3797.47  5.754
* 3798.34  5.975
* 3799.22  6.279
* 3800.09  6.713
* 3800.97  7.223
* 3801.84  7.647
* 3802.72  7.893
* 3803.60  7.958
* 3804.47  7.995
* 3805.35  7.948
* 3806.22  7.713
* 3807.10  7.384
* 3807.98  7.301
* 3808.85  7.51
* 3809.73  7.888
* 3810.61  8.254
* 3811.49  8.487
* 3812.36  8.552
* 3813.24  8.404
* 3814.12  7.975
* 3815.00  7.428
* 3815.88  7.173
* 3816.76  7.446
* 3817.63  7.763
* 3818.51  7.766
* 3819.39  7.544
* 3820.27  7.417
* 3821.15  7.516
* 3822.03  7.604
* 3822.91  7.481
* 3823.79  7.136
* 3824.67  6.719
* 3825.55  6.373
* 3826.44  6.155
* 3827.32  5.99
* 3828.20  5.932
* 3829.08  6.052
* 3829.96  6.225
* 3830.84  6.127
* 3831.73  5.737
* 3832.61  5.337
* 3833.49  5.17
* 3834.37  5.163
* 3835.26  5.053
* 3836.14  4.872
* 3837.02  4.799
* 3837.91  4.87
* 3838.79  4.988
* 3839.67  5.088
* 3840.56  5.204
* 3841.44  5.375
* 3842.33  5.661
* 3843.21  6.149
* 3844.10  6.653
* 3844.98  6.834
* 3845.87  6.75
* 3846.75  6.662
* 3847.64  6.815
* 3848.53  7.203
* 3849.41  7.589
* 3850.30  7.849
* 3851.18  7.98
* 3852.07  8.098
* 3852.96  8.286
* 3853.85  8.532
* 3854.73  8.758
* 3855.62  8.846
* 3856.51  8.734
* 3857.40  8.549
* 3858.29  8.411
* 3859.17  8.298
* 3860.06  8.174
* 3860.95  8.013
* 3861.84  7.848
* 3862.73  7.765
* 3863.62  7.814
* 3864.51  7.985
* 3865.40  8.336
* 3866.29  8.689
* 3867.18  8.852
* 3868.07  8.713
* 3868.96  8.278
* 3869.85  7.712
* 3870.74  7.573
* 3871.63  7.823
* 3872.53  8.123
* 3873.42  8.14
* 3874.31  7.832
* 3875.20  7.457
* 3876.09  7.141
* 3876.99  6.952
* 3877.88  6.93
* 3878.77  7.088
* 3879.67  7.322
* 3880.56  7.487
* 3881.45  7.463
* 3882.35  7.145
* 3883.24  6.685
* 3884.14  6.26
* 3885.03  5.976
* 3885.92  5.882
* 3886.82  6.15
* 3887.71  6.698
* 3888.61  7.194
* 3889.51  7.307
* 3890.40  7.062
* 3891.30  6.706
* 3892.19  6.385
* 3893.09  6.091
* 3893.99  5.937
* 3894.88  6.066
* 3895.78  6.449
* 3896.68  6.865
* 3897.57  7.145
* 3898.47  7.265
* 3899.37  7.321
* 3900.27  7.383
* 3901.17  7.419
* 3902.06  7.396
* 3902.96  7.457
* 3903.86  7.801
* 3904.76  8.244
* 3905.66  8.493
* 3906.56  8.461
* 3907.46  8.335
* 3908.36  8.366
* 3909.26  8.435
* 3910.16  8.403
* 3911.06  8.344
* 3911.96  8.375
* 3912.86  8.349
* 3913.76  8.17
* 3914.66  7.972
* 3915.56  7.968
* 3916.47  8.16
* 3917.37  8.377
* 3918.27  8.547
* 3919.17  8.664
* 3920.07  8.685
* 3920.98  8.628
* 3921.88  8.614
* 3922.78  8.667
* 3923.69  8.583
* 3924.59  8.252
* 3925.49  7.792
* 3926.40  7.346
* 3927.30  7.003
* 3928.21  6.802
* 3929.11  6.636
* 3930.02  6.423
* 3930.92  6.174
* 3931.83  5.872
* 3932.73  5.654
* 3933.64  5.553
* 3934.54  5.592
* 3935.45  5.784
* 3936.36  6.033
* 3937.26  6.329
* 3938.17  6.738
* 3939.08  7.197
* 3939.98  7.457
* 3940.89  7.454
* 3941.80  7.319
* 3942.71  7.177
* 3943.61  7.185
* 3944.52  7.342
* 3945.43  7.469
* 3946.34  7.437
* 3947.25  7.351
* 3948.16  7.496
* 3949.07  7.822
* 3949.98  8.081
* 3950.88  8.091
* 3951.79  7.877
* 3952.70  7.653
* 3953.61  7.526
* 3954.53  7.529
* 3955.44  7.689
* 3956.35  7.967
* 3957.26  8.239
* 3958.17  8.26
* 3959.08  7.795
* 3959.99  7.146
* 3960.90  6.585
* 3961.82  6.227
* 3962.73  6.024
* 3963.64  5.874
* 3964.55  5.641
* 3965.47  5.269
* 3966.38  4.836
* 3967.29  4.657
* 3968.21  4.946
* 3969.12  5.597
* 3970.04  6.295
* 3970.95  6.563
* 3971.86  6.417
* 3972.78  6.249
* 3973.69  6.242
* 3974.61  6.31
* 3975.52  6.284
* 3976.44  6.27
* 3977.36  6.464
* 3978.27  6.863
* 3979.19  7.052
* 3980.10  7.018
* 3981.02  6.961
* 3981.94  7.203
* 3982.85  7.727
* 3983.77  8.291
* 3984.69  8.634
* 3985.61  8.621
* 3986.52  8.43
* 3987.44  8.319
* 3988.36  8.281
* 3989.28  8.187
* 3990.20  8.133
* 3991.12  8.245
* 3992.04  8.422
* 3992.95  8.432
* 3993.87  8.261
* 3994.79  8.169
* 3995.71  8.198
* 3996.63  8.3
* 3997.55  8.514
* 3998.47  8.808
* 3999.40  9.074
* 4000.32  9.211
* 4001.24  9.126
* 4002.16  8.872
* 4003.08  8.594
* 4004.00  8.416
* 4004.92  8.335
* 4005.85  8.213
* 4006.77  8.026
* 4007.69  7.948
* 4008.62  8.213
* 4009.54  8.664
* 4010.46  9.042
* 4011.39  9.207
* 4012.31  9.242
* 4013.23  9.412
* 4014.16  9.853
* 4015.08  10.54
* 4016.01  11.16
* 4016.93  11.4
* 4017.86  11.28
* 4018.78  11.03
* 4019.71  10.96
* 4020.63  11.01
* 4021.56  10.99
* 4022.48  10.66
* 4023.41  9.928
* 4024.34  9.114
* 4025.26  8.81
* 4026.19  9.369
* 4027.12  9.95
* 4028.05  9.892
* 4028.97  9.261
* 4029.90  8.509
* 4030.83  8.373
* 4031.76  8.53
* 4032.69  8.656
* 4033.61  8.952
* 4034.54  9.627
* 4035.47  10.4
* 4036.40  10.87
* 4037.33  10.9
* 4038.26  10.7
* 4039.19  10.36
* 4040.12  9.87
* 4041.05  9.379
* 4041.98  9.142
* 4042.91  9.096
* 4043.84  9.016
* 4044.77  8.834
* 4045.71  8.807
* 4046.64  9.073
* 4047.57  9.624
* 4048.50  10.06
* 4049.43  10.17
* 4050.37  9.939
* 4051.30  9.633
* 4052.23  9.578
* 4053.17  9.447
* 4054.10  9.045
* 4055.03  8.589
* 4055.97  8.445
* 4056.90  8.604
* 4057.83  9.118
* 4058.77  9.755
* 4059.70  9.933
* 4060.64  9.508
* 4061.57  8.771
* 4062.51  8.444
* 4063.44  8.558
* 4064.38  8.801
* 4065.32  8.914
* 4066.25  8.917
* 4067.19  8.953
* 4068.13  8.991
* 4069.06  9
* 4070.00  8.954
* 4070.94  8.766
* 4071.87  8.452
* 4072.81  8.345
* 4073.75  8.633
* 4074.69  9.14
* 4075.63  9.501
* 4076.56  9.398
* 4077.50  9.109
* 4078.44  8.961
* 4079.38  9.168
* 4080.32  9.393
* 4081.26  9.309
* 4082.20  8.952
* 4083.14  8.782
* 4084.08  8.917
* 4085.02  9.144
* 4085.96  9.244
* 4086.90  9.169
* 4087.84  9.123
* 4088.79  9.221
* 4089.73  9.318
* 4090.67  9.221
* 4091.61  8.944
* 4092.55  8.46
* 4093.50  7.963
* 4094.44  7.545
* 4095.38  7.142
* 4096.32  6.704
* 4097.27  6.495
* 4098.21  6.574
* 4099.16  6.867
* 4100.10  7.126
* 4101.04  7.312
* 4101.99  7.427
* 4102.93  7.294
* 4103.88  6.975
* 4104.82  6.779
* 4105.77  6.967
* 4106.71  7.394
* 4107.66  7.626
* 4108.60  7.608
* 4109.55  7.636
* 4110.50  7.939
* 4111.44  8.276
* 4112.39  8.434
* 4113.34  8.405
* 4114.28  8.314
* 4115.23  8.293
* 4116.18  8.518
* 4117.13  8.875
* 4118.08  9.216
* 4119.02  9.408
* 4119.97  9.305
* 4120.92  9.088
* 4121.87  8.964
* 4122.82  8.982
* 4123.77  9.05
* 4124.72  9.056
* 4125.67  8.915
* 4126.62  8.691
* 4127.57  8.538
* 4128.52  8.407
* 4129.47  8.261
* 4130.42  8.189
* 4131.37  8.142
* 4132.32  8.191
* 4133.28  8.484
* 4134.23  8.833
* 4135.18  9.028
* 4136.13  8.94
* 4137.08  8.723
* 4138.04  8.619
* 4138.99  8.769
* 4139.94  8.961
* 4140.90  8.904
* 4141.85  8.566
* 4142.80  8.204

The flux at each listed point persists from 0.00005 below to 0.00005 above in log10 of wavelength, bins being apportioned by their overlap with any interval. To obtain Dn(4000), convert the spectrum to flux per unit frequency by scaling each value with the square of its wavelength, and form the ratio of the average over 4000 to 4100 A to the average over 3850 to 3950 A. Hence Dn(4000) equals 1.31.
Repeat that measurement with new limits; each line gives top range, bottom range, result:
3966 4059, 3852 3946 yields 1.23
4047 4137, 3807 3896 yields 1.37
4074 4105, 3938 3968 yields 1.26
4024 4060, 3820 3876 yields 1.47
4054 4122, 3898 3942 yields 1.22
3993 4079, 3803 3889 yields 1.42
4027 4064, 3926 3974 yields 1.46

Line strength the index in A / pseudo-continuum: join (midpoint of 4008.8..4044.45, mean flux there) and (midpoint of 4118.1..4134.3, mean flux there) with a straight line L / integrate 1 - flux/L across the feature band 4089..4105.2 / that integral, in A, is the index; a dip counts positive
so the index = 2.7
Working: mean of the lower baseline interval 9.81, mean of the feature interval 7.57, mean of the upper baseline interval 8.75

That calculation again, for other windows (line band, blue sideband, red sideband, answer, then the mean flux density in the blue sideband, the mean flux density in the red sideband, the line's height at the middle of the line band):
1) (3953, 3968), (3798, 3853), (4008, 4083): 3.1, 6.83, 9.43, 8.43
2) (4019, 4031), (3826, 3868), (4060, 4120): -2.7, 6.92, 8.42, 8.02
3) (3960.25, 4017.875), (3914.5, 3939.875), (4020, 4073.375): 4.2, 7.28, 9.36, 8.36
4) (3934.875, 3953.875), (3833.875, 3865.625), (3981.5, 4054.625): 2.3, 7.05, 9.23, 8.27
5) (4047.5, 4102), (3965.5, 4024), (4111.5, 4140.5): -1.6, 8.25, 8.71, 8.53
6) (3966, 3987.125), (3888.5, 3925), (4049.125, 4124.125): 3.6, 7.77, 8.58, 8.09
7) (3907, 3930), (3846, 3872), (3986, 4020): 0.9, 8.06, 8.98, 8.44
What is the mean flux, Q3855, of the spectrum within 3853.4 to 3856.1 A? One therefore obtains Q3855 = 8.71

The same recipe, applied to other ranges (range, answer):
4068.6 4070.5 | 8.95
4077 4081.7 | 9.18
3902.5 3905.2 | 7.82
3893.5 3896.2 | 6.15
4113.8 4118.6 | 8.66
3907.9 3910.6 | 8.4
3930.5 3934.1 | 5.81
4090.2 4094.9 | 8.43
